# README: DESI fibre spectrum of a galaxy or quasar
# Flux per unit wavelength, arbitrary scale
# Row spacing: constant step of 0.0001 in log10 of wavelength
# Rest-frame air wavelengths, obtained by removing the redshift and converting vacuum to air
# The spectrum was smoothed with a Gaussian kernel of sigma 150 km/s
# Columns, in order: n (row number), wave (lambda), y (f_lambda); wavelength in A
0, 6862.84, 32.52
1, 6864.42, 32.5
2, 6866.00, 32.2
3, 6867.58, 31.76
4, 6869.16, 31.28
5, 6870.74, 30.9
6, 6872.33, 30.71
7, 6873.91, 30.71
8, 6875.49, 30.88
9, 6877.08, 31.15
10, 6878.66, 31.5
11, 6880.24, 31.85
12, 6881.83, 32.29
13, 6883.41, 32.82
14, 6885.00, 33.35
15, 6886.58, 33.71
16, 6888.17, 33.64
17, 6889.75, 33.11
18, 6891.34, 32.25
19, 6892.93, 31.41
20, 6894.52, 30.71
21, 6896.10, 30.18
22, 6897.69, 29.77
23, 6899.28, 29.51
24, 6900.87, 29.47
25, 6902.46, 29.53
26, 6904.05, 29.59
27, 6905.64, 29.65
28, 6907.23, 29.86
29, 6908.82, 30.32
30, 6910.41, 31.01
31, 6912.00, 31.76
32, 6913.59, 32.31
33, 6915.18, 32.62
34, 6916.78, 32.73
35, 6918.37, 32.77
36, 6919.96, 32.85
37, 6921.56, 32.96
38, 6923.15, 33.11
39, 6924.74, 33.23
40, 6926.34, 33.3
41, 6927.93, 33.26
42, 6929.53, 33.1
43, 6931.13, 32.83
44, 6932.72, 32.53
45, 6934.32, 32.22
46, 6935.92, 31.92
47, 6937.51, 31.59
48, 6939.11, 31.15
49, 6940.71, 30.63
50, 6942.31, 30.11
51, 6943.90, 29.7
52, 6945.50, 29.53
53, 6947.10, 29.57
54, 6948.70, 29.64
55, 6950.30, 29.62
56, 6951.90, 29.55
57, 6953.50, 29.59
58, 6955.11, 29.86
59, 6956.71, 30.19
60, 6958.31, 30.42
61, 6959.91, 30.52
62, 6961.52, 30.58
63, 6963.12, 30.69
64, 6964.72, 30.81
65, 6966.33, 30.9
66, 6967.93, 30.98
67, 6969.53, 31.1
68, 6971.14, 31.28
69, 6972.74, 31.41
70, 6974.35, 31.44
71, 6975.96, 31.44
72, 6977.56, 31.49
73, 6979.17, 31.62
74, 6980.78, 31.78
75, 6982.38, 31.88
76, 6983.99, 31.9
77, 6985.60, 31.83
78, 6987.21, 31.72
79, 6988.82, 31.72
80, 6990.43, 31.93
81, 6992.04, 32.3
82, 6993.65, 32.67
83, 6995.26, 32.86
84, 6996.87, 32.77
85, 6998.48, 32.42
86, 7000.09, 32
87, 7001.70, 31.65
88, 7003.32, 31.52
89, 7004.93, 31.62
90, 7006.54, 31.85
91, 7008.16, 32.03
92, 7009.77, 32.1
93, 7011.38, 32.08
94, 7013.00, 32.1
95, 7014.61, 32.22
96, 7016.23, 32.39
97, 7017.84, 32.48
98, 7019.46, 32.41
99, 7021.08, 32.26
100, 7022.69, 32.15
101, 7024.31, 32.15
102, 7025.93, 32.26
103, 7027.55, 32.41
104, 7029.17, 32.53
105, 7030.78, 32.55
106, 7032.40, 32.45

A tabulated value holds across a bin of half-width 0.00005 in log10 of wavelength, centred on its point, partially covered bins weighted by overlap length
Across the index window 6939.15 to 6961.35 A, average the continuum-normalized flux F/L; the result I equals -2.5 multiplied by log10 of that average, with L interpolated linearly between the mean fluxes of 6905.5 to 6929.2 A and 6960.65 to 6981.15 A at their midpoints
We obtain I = 0.06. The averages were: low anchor 32.2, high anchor 31.2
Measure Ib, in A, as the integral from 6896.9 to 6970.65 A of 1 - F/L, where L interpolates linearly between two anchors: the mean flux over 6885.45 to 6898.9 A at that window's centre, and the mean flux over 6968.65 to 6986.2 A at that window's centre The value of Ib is 1.5 A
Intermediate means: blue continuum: 31.8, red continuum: 31.6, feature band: 31.1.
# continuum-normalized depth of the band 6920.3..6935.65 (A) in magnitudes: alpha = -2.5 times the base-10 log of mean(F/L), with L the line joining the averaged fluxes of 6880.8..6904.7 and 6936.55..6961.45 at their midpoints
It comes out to -0.078 mag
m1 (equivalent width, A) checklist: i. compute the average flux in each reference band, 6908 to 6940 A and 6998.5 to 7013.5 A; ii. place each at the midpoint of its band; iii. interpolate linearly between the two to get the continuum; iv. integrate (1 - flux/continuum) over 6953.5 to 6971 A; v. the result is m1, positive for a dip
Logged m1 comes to 0.9 A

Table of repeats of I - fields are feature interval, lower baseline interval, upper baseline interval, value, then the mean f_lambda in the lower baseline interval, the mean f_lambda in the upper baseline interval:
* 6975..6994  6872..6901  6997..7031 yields 0.01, 31.6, 32.2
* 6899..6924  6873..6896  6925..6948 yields 0.02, 32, 31.6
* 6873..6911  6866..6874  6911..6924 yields 0.02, 31.2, 32.6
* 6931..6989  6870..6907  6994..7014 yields 0.03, 31.2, 32.1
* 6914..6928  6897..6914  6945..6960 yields -0.10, 30.2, 29.8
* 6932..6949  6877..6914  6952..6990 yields 0.01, 31.3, 31.1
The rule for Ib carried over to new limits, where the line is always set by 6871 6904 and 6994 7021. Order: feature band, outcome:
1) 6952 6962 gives 0.5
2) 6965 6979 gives 0.3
